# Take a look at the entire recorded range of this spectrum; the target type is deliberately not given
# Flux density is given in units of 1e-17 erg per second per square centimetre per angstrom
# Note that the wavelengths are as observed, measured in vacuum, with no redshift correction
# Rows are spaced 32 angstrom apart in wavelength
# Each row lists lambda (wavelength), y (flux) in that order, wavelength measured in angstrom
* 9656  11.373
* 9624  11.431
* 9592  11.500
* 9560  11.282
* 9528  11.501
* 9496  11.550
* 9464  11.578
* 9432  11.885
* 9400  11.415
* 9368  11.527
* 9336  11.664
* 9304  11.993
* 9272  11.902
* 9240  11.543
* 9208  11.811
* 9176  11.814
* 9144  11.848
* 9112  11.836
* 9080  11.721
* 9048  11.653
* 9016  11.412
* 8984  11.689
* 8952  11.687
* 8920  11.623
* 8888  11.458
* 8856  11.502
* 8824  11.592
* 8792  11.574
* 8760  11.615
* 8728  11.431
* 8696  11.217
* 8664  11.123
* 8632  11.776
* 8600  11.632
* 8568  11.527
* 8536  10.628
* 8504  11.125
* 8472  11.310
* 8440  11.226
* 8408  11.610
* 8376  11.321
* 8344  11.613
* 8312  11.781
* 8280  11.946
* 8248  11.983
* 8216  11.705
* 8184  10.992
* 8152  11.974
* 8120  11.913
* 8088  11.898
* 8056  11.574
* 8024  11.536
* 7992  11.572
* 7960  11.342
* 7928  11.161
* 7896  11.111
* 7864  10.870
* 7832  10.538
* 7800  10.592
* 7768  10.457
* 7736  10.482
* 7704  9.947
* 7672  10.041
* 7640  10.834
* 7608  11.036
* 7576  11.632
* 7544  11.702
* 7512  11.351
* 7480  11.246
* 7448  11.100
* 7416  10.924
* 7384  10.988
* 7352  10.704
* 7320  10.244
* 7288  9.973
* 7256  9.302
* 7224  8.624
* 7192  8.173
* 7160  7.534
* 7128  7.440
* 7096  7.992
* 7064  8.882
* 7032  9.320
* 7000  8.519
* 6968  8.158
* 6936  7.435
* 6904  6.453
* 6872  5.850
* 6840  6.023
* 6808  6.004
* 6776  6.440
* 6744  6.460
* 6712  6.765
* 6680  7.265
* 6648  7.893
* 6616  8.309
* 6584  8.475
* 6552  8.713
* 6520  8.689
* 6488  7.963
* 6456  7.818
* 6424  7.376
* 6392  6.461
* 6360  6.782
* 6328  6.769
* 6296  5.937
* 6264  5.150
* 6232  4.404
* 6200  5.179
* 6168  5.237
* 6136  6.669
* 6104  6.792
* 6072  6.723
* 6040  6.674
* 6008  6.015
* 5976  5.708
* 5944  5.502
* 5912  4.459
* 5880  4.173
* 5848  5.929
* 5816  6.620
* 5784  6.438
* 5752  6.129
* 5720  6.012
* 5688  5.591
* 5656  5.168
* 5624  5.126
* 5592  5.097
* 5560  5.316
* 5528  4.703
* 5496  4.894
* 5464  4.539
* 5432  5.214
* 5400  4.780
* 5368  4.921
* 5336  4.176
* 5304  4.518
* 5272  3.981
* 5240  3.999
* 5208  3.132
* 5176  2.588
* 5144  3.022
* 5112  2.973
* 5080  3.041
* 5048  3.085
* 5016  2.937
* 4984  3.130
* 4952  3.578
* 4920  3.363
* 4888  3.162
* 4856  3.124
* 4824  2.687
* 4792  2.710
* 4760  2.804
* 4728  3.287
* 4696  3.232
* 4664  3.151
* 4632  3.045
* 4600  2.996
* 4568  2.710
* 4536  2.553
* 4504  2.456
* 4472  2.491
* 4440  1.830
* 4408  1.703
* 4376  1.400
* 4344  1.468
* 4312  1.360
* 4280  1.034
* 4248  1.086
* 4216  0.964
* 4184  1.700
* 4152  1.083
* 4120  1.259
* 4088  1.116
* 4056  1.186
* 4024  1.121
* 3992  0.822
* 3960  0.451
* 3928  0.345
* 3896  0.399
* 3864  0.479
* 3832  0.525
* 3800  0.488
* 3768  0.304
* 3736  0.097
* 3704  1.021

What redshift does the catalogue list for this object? 0.00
